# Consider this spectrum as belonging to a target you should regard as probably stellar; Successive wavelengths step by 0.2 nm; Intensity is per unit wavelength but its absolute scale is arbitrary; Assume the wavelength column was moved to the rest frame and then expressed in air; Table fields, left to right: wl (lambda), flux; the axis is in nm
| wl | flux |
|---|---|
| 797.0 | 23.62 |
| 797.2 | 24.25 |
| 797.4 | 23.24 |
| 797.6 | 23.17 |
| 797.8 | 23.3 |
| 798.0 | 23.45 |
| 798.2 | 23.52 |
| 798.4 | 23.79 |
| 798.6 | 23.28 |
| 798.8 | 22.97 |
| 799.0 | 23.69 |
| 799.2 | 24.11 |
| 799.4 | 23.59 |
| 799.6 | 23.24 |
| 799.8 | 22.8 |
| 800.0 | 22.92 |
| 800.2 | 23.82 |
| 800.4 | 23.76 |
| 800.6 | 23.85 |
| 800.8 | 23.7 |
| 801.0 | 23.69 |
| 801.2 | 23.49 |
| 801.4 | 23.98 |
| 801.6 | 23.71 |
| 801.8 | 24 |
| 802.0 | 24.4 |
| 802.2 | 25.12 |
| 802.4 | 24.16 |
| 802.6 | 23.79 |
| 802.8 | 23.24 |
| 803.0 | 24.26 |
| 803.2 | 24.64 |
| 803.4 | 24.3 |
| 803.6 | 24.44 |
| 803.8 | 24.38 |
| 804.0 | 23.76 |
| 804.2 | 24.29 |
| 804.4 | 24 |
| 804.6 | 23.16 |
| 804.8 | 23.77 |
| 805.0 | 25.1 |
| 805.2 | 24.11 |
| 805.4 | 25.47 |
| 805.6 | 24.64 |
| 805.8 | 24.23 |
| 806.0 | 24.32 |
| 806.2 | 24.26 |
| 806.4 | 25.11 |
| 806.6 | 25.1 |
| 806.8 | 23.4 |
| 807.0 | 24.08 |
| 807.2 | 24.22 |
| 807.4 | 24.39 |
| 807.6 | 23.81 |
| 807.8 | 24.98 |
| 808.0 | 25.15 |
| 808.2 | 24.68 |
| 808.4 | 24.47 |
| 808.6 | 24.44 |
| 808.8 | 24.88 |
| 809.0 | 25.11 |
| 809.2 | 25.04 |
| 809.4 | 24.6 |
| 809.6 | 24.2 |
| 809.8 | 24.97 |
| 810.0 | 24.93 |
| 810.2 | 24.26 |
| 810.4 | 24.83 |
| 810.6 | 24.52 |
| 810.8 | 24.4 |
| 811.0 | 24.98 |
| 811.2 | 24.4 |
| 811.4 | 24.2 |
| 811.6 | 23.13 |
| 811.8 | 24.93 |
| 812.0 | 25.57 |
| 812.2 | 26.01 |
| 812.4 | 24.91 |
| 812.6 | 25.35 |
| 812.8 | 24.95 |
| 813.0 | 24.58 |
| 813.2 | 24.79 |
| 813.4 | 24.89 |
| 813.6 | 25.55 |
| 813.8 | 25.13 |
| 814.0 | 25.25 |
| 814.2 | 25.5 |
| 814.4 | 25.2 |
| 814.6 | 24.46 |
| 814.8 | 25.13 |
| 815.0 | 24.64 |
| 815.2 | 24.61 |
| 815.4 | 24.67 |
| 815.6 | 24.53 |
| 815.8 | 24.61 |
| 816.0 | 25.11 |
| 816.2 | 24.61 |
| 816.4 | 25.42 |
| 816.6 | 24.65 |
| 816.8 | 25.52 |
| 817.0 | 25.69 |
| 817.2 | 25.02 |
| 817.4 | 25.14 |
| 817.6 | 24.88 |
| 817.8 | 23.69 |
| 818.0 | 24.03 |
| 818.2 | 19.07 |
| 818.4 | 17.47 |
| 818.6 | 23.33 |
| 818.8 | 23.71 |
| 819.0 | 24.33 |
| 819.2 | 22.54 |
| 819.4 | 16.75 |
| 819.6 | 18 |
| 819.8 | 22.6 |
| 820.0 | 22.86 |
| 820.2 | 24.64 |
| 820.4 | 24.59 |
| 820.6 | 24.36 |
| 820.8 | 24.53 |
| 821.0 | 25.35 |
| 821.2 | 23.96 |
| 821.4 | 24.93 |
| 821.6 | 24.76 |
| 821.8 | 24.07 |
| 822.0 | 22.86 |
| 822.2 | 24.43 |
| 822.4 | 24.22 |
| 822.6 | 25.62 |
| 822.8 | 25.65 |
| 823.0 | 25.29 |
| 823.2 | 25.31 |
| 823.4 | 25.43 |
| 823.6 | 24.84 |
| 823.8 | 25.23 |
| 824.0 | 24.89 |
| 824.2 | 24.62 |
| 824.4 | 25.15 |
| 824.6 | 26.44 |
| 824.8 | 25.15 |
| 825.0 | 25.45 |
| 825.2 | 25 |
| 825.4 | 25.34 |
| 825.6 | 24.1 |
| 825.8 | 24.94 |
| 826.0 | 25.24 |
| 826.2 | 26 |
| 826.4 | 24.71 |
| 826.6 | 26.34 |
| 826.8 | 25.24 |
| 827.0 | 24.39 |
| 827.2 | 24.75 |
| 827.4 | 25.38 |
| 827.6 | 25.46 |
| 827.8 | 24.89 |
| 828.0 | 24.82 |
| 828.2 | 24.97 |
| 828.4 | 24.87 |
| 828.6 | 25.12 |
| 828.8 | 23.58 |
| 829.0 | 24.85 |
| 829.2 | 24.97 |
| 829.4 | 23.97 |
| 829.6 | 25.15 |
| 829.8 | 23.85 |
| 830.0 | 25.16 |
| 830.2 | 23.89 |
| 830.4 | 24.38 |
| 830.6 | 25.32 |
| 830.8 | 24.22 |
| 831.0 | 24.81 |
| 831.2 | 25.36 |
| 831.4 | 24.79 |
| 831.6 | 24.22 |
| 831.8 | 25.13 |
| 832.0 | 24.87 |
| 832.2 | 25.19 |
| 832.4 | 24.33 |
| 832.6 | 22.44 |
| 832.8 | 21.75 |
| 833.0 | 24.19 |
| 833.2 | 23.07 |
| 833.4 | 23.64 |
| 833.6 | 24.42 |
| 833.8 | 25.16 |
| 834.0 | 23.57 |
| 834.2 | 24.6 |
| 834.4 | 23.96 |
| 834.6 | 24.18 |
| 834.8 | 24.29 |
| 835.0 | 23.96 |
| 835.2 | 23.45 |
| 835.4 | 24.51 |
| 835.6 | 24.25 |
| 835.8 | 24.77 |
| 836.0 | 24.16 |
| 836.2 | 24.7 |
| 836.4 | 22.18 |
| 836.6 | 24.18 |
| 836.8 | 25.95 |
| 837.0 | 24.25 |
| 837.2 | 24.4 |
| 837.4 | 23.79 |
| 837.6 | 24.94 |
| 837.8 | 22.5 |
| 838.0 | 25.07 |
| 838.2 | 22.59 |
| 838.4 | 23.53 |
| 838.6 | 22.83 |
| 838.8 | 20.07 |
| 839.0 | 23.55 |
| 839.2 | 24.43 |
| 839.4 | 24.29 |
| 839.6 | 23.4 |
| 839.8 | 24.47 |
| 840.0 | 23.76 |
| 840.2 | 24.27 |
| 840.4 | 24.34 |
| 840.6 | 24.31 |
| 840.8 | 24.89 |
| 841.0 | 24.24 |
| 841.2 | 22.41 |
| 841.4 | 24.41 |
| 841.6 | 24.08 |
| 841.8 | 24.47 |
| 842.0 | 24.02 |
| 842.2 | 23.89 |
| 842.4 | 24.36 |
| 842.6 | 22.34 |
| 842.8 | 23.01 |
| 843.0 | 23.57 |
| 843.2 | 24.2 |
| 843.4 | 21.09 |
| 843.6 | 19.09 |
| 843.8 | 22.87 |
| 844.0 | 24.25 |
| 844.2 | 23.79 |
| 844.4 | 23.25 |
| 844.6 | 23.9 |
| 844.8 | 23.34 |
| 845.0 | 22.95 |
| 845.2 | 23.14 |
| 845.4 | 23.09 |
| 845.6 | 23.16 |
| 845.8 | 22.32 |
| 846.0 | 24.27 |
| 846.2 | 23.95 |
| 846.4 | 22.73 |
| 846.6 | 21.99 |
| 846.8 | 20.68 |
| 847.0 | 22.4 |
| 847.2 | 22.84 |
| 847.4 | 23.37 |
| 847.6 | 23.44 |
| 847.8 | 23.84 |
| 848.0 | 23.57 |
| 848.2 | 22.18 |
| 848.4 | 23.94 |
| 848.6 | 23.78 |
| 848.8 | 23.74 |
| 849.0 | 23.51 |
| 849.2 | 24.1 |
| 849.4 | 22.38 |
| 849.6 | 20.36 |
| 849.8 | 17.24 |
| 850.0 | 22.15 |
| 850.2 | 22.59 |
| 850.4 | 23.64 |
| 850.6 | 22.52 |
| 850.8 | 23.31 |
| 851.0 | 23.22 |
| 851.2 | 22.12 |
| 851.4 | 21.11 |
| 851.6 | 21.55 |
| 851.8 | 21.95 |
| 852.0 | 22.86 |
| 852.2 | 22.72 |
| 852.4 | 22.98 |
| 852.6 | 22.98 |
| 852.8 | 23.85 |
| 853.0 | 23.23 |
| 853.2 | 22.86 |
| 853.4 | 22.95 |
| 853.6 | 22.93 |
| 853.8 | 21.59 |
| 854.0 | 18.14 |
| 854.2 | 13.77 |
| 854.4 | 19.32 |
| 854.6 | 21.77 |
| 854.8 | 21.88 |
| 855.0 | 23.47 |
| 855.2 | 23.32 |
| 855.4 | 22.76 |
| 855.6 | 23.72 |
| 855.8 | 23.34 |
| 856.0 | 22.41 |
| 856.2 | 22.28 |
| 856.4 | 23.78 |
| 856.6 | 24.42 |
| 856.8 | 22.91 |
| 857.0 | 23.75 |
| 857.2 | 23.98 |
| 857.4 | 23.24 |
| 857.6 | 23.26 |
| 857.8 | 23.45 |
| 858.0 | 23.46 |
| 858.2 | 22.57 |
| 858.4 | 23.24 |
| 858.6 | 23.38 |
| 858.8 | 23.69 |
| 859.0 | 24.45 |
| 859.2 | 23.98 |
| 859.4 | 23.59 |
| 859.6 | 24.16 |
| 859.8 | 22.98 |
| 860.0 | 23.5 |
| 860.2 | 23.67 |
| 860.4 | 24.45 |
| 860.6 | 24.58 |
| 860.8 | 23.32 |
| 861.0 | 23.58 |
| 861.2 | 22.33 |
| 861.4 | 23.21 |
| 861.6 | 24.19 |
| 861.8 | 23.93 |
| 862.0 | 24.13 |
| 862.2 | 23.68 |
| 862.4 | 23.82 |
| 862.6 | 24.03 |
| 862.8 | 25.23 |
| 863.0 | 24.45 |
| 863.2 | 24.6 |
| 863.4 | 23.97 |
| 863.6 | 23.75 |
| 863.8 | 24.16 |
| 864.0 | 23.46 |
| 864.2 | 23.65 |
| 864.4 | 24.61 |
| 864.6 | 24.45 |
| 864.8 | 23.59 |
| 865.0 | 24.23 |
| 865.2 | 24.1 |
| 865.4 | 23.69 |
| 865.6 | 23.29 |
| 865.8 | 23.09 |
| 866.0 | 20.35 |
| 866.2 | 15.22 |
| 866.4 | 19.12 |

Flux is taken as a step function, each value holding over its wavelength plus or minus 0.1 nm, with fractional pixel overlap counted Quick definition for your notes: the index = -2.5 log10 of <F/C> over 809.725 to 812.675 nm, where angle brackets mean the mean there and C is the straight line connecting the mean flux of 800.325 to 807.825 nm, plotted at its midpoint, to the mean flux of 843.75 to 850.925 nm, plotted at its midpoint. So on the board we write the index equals -0.03 mag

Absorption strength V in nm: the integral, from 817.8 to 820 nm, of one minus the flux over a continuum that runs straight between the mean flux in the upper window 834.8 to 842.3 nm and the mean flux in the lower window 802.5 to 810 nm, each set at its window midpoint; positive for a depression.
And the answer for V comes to 0.259 nm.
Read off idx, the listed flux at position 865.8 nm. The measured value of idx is 23.09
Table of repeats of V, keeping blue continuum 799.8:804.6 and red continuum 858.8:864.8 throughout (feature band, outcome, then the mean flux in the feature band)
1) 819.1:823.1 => 0.06 nm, 23.6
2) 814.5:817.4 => -0.12 nm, 24.9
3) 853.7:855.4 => 0.24 nm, 20.5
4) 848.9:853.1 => 0.27 nm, 22.4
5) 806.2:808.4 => -0.05 nm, 24.5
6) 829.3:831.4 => -0.06 nm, 24.6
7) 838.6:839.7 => 0.04 nm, 23.1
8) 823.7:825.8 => -0.10 nm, 25.1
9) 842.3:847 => 0.20 nm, 22.9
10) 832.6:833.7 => 0.03 nm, 23.3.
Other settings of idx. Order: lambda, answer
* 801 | 23.69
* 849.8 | 17.24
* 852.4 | 22.98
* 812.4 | 24.91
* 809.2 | 25.04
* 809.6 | 24.2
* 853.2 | 22.86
